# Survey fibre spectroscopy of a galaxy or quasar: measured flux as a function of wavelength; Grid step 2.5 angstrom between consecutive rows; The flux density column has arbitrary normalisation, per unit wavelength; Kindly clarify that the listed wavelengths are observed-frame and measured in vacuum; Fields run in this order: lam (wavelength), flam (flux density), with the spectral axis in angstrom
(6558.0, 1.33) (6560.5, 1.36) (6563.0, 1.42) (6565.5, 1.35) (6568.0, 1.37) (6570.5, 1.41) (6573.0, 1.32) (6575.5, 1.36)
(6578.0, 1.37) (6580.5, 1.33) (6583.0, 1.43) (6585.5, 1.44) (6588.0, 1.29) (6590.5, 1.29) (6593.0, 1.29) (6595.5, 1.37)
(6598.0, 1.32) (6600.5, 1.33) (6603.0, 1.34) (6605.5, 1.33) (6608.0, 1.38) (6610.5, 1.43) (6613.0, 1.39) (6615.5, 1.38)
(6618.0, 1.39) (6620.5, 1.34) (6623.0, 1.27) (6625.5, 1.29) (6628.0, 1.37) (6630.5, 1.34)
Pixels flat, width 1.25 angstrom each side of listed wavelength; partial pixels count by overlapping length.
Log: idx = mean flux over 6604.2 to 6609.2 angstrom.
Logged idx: 1.35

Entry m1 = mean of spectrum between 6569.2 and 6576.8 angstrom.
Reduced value 1.36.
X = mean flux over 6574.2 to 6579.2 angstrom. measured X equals 1.36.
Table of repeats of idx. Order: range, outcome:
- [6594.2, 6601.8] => 1.34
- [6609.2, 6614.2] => 1.41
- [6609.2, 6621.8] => 1.39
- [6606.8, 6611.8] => 1.41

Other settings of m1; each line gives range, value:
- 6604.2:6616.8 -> 1.38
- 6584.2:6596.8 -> 1.34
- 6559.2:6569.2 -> 1.37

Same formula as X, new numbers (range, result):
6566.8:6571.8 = 1.39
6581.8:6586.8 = 1.43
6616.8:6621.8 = 1.36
